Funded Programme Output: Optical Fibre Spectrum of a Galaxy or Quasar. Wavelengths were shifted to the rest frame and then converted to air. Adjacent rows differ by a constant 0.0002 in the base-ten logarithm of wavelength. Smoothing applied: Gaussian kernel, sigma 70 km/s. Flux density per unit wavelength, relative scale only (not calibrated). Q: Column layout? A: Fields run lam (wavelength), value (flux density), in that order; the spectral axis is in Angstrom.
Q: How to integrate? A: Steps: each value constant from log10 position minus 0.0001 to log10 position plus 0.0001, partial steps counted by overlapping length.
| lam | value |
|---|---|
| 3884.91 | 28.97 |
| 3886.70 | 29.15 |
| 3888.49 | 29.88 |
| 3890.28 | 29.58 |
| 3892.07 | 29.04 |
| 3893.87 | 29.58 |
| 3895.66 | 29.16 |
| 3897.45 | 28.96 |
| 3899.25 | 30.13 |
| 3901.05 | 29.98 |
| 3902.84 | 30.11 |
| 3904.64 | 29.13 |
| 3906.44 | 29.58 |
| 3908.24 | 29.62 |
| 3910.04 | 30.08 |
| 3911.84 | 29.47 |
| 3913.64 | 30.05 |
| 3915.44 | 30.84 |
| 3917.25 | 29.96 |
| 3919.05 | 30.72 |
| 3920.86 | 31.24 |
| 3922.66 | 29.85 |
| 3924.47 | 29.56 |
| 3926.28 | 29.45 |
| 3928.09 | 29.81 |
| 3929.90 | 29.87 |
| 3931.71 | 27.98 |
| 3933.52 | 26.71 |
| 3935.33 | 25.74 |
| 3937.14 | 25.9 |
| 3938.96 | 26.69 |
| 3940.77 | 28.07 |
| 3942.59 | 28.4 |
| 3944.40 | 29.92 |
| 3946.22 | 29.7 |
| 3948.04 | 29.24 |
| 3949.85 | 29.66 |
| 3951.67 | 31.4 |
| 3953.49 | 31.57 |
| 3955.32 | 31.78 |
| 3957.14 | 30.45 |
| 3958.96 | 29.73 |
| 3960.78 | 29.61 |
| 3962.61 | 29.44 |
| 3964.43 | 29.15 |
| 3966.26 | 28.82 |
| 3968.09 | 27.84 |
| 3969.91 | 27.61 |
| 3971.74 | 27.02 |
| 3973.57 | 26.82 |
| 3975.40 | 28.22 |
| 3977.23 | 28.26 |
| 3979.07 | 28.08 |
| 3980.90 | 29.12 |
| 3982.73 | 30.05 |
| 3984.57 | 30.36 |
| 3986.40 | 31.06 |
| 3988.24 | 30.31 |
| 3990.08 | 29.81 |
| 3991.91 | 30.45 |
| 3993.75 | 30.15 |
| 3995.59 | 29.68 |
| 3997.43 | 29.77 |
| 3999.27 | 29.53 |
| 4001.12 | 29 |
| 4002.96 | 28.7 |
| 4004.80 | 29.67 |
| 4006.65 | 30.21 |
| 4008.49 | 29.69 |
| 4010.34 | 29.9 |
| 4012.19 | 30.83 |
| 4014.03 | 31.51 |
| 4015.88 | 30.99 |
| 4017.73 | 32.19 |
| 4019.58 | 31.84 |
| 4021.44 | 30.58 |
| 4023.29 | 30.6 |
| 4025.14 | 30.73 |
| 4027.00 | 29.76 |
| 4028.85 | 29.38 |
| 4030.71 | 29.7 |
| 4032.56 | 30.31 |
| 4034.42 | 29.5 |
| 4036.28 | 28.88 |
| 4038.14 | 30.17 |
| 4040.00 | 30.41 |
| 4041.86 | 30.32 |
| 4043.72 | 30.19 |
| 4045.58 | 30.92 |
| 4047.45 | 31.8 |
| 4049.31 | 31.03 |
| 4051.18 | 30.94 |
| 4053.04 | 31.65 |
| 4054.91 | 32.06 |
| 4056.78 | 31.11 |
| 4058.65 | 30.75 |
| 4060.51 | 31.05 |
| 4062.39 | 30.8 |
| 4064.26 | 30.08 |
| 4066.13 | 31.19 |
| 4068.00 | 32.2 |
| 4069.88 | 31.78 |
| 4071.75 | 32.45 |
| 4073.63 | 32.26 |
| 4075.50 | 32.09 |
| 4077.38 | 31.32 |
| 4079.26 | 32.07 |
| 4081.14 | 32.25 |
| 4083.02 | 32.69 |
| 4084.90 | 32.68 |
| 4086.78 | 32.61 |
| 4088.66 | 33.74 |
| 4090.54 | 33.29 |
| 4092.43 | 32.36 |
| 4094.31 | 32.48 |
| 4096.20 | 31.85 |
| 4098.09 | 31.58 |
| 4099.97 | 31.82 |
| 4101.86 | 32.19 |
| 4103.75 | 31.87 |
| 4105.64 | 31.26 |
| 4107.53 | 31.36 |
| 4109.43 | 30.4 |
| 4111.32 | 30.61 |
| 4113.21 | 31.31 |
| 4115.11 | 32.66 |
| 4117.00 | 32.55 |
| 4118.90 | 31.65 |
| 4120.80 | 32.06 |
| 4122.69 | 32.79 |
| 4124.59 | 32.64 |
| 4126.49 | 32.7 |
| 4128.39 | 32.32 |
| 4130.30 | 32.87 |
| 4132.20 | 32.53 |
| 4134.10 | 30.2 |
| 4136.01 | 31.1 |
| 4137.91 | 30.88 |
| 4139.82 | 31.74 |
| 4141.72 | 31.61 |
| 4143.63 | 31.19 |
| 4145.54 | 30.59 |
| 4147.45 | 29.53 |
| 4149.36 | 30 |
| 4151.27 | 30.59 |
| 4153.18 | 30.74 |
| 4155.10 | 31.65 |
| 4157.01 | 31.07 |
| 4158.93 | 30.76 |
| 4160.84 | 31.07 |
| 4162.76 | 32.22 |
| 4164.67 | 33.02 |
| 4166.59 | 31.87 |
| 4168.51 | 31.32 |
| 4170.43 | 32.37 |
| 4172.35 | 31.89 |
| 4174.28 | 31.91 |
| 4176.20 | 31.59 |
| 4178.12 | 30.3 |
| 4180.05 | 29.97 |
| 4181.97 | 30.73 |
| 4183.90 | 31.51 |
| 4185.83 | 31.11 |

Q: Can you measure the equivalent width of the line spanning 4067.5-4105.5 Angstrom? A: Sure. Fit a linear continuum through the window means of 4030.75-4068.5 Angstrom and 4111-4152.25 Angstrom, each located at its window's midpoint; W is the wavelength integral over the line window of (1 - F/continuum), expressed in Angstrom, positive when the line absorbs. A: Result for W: -1.4 Angstrom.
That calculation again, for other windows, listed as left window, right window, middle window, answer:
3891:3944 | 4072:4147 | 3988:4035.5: 0.54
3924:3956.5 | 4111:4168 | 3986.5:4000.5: -0.16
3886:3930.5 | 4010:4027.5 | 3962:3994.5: 1.60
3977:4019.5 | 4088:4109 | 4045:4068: 0.05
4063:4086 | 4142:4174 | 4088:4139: -0.56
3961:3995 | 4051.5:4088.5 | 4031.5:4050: 0.34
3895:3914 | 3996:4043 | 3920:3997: 1.89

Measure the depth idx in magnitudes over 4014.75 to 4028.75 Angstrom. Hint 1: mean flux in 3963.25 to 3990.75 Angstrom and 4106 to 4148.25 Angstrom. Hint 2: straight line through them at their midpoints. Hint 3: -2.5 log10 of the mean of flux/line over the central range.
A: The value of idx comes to -0.04 mag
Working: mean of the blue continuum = 28.8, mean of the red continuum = 31.6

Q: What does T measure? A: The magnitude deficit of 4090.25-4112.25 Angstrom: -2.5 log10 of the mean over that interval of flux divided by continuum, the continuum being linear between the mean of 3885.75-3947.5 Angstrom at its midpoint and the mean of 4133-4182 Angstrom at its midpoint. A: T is -0.03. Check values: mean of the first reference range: 29.2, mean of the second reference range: 31.2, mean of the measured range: 31.7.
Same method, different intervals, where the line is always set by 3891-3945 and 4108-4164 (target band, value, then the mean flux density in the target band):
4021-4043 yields 0.012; 30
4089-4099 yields -0.047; 32.4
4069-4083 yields -0.043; 32.1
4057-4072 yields -0.018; 31.2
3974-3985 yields 0.036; 28.8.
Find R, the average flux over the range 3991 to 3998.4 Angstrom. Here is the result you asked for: 30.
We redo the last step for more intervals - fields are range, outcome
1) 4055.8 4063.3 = 30.9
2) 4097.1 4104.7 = 31.9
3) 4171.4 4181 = 31.1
